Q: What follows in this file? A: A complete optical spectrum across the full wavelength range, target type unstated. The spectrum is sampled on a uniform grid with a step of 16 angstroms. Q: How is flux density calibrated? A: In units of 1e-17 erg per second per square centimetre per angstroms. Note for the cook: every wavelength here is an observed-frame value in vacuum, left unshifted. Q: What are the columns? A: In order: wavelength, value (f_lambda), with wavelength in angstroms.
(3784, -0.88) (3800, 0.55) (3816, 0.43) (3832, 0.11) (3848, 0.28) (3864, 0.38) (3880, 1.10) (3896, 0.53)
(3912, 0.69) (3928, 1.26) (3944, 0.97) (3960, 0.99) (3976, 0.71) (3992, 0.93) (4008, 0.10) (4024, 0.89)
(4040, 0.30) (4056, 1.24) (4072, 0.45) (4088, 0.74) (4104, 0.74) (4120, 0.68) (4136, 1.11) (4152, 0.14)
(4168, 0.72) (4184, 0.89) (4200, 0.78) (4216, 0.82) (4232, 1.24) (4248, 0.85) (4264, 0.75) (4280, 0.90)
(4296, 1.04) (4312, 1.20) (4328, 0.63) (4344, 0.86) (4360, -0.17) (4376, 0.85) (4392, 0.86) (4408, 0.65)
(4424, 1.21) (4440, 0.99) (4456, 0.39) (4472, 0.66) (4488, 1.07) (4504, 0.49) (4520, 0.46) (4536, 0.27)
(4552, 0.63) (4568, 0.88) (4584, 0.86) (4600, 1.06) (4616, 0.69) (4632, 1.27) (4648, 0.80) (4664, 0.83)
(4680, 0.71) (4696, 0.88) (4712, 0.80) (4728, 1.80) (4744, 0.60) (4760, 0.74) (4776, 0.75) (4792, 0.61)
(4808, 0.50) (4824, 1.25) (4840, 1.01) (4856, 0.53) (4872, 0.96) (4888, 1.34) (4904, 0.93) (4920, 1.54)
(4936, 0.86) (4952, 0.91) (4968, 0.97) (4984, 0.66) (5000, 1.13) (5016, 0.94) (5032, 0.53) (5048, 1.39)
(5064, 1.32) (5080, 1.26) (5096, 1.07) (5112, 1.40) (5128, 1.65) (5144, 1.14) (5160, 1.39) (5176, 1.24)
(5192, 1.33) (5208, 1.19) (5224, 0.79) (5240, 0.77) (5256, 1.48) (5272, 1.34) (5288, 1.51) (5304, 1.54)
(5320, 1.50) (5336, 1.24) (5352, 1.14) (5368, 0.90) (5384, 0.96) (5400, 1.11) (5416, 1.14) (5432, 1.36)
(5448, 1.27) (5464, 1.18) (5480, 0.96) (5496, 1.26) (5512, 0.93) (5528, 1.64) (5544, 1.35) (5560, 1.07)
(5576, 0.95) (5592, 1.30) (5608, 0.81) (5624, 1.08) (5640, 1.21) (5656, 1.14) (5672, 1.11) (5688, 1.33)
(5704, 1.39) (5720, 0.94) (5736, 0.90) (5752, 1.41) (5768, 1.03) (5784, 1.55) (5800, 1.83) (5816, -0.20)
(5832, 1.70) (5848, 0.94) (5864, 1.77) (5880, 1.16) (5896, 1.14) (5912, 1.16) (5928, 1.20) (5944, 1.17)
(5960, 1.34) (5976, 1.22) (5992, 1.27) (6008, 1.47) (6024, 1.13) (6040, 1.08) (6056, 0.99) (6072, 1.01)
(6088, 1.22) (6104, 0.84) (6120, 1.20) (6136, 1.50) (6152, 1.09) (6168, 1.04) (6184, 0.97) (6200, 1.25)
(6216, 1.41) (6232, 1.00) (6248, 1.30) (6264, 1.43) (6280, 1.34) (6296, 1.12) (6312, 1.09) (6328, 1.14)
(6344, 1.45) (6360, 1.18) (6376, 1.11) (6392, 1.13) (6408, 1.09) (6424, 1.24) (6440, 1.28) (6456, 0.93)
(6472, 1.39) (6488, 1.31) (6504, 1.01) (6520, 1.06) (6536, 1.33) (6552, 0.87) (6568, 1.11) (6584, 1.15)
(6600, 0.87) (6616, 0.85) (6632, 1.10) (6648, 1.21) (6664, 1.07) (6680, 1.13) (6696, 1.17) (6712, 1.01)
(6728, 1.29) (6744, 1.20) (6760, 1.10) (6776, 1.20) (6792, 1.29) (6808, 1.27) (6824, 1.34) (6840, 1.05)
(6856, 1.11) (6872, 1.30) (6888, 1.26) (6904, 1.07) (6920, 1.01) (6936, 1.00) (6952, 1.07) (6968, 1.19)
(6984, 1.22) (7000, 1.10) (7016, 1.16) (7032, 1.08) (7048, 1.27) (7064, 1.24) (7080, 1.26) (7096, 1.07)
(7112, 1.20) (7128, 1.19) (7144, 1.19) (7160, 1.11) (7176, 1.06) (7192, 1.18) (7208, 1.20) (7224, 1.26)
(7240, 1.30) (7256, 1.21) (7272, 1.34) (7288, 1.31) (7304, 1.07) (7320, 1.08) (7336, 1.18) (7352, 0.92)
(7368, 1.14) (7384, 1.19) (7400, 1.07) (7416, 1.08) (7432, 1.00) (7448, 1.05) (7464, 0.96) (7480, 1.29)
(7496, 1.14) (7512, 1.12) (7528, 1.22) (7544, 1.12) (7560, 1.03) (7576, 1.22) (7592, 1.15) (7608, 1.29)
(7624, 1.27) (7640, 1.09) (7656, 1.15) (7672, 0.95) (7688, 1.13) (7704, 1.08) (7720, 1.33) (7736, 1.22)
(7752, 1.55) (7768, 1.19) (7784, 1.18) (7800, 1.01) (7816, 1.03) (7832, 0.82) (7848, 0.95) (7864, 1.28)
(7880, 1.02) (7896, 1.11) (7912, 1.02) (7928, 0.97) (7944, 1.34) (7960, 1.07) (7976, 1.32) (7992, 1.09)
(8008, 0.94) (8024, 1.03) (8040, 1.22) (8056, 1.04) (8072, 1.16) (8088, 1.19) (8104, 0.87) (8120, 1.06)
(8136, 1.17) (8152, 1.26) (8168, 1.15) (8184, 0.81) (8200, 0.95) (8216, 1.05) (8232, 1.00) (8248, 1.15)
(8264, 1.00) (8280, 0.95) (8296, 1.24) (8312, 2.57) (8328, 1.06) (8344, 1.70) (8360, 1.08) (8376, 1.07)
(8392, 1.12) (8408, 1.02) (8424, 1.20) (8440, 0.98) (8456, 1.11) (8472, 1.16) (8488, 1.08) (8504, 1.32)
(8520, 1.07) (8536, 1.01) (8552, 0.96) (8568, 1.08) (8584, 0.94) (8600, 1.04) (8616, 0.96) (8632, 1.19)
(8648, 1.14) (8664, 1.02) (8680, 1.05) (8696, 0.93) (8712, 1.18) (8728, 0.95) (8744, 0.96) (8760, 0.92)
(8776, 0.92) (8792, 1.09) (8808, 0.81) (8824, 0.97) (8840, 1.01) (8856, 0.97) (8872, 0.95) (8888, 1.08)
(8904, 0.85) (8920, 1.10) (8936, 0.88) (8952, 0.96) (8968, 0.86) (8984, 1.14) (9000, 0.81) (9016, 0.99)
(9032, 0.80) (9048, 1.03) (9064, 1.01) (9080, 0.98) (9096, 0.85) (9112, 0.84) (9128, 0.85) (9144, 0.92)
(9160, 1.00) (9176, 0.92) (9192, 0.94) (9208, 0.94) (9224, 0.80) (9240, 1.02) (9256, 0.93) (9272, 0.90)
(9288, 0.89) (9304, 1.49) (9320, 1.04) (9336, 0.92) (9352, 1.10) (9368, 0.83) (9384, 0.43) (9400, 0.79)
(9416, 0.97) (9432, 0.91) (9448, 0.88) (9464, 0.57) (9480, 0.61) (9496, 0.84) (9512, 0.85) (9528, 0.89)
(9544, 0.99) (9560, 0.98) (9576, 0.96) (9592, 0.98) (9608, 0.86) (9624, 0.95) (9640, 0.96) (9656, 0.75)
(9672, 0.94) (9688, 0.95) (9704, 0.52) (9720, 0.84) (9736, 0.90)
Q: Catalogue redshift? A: 0.267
